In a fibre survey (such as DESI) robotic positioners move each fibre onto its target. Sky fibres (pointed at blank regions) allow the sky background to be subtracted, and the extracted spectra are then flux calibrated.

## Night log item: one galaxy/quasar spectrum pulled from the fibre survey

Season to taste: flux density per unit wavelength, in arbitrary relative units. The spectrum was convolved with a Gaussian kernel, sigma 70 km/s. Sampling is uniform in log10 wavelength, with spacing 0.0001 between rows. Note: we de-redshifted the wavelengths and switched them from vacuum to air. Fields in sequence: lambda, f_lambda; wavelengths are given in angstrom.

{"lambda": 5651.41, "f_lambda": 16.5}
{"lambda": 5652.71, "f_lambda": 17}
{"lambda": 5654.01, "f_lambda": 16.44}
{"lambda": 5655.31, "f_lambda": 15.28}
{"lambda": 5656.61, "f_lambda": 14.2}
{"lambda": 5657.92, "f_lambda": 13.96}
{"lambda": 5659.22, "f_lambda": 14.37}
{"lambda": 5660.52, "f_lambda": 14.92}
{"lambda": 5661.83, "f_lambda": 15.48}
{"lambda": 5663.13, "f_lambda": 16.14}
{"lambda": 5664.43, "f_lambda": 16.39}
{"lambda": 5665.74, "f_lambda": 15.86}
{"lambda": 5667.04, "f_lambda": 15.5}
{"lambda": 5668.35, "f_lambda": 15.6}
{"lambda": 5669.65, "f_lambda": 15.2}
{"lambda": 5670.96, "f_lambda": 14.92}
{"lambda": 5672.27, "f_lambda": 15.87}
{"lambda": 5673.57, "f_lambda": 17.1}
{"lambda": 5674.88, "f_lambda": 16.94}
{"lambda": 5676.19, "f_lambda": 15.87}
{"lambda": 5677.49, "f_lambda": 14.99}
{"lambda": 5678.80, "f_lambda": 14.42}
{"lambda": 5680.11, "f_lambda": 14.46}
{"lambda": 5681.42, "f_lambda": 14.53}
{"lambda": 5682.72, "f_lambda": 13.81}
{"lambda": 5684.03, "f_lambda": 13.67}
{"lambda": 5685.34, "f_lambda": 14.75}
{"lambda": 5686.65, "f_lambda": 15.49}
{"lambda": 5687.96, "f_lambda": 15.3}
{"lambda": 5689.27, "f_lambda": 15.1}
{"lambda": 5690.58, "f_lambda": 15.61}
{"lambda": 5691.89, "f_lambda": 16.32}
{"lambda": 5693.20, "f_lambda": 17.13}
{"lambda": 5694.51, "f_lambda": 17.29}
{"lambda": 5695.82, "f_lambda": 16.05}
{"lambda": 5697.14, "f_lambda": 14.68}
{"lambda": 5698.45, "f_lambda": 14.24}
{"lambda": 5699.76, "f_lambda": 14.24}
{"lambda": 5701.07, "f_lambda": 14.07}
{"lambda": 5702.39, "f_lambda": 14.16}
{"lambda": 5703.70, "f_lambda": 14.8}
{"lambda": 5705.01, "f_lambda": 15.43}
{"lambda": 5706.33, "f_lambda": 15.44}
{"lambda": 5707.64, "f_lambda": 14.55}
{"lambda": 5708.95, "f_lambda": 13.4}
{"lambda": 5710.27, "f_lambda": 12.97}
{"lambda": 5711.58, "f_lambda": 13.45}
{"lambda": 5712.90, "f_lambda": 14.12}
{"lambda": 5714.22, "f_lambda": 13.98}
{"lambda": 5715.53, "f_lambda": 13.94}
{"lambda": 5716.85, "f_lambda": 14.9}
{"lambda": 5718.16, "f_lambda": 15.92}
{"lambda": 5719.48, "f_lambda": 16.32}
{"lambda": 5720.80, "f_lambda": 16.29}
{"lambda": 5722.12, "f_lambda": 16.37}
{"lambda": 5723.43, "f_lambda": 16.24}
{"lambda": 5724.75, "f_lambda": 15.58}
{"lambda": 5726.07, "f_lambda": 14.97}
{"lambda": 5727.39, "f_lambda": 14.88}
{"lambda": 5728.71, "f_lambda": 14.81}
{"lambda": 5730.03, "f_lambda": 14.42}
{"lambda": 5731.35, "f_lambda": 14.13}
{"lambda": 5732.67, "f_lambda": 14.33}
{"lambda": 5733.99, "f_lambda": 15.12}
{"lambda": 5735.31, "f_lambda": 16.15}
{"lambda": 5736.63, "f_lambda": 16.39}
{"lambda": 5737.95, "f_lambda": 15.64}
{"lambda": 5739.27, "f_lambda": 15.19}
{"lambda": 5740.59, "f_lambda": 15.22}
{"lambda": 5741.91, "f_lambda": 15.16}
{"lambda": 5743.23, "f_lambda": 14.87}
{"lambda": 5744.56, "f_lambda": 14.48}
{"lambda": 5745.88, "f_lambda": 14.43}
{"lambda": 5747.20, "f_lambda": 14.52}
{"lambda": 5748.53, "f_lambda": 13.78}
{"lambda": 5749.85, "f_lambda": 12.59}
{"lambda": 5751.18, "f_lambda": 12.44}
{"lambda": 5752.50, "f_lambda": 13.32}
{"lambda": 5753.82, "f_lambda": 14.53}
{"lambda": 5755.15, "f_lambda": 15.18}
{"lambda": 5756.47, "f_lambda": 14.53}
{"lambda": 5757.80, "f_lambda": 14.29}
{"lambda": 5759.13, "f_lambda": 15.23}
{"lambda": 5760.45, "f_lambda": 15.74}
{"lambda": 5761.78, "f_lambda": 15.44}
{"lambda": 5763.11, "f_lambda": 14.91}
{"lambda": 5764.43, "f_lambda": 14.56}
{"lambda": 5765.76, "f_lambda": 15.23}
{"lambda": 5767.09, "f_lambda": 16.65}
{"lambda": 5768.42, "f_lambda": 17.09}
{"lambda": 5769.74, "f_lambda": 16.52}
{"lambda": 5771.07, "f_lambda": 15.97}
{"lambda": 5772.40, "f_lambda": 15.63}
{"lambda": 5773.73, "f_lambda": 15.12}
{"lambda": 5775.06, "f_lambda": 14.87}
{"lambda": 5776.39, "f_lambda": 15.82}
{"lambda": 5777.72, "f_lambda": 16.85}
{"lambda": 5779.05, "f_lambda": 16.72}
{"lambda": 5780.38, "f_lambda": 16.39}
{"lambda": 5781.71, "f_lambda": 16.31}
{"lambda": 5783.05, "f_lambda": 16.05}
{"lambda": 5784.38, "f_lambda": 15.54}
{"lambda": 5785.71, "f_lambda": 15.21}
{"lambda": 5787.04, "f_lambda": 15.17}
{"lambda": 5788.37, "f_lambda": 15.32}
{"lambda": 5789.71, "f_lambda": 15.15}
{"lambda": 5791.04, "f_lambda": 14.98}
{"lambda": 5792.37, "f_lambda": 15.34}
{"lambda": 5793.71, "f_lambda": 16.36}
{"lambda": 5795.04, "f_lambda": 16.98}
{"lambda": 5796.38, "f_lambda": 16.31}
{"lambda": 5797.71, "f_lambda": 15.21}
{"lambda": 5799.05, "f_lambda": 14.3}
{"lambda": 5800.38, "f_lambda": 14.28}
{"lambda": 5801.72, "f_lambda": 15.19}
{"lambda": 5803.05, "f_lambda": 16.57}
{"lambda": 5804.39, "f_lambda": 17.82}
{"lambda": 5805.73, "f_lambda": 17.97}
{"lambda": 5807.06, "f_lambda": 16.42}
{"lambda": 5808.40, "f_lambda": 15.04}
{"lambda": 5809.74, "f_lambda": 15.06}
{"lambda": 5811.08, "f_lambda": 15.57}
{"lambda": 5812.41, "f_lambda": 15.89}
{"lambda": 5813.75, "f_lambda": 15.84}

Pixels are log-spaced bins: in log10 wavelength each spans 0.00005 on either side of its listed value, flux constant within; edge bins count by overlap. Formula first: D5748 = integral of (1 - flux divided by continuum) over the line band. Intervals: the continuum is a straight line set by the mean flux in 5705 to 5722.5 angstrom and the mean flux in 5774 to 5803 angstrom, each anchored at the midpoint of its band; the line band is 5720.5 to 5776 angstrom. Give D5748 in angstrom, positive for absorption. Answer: 0.3 angstrom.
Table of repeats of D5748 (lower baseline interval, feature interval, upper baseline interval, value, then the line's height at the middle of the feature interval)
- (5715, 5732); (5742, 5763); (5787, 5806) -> 1.5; 15.5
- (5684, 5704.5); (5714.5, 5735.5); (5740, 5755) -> -0.9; 14.6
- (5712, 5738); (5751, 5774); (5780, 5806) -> 0.5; 15.5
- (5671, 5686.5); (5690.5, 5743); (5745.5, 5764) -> -1.2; 14.7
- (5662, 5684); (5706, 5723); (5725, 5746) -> 0.5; 15.2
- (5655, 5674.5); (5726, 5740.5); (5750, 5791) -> 0.3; 15.4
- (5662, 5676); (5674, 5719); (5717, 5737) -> 2.3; 15.7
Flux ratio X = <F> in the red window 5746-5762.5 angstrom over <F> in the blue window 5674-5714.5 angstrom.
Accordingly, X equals 0.96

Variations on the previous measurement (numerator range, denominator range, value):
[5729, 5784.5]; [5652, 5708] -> 0.99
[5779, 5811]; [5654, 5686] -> 1.04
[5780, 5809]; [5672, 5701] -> 1.03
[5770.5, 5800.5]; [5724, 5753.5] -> 1.07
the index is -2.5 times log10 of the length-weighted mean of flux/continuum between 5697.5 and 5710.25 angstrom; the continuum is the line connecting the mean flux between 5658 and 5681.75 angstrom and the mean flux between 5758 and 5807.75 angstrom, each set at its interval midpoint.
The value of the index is 0.08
